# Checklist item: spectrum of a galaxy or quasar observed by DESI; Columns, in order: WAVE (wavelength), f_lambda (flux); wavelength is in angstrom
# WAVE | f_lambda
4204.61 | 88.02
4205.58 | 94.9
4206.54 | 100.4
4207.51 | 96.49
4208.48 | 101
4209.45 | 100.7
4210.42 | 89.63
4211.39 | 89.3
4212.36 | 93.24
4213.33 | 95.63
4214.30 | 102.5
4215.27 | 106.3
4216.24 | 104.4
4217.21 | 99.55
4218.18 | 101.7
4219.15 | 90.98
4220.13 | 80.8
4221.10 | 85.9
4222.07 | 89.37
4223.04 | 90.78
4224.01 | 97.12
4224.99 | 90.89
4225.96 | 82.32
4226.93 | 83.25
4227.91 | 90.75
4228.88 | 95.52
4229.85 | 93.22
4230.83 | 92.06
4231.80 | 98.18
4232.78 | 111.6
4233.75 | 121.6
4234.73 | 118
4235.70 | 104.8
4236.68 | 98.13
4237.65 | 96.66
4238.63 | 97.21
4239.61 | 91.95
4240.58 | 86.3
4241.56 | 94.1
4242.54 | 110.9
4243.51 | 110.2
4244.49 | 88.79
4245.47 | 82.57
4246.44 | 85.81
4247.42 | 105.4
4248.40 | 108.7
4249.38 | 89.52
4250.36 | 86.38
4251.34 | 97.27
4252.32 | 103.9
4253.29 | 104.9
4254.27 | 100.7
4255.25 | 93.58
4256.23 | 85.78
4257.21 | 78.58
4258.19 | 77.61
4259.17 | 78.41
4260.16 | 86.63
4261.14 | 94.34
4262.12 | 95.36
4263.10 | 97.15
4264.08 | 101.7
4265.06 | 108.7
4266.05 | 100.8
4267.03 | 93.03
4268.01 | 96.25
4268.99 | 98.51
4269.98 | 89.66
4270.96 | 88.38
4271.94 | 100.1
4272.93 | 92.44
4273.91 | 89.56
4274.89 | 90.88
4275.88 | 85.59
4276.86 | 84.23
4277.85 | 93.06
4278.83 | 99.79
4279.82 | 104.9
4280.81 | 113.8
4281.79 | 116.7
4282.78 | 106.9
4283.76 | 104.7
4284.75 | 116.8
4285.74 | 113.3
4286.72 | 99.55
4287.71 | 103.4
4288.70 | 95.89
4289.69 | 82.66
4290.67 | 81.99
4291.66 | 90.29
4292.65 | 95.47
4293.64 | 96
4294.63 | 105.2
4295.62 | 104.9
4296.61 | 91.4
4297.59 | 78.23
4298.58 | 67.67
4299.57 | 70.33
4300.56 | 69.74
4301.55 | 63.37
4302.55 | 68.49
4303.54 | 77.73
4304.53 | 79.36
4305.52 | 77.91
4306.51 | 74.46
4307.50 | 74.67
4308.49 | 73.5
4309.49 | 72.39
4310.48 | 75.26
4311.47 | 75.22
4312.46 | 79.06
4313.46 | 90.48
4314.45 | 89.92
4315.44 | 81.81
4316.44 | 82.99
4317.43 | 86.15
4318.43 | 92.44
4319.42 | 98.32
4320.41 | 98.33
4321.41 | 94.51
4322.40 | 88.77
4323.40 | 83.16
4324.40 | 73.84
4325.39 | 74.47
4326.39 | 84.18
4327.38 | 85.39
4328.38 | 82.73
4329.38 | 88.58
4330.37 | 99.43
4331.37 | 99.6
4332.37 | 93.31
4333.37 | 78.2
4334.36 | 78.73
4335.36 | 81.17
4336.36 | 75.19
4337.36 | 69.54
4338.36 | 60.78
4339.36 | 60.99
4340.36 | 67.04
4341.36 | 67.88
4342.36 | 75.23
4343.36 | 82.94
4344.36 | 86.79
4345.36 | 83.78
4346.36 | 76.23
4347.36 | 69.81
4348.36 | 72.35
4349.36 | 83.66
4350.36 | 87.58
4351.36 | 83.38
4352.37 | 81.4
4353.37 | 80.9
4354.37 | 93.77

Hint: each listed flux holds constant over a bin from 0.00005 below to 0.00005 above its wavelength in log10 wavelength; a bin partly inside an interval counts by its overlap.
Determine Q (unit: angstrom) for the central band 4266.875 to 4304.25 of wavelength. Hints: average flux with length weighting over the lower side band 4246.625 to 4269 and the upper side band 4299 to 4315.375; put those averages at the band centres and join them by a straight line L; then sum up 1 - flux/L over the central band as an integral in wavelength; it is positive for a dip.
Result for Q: -3.71 angstrom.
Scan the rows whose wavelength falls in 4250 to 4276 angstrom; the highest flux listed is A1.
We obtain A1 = 108.7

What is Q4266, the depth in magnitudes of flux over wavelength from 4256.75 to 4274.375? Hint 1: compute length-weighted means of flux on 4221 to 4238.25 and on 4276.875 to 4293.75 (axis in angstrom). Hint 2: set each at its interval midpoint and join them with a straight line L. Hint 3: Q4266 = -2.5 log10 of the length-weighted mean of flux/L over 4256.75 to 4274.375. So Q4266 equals 0.07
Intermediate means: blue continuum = 96.9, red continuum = 100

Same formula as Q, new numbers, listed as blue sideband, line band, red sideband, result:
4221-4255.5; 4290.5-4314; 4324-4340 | 1.4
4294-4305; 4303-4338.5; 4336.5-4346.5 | -3.0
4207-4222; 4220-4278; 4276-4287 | 3.2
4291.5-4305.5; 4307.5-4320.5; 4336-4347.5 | -0.7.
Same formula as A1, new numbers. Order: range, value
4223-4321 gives 121.6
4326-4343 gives 99.6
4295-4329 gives 104.9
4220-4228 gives 97.12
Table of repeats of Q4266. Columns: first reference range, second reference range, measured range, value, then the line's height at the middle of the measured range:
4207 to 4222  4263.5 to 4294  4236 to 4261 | 0.04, 96.9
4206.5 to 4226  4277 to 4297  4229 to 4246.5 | -0.03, 96.6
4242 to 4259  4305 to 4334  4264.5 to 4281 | -0.05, 91.2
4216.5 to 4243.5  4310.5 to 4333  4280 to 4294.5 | -0.12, 90.6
